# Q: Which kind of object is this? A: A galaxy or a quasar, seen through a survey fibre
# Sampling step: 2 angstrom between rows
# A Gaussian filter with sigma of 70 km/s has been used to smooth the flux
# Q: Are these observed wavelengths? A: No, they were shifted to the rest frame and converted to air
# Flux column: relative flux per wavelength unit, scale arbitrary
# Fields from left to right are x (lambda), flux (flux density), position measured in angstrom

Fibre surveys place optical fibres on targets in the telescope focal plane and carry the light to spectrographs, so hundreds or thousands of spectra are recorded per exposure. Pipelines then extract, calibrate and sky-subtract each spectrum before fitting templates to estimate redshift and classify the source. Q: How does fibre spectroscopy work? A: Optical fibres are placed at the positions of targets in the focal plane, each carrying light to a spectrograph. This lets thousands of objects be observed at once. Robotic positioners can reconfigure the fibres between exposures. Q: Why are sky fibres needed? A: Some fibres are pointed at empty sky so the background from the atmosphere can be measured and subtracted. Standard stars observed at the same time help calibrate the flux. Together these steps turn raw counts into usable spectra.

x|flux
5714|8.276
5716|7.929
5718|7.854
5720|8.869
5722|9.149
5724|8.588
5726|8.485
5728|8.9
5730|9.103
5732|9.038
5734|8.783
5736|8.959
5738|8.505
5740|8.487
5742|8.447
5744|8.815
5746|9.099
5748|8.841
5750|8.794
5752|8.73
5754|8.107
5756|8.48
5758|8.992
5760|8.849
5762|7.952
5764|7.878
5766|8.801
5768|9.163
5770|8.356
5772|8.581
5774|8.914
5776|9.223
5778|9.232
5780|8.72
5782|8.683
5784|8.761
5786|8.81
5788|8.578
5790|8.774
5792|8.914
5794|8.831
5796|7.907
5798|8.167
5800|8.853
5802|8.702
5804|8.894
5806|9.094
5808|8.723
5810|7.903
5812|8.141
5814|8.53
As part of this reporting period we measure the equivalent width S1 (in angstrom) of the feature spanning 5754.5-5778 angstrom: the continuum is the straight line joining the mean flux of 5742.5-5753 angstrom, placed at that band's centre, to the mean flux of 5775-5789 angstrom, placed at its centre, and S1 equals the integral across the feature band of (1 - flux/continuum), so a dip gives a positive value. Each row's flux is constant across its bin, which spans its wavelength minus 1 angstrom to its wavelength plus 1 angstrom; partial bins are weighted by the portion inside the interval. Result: 0.5 angstrom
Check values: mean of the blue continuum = 8.84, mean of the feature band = 8.67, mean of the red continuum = 8.86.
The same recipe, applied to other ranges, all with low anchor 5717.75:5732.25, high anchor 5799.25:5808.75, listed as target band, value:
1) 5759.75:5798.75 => 0.79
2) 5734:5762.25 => 0.42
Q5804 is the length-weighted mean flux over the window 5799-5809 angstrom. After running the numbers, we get 8.85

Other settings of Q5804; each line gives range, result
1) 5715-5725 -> 8.48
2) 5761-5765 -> 7.92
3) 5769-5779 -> 8.86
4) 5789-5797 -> 8.61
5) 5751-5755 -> 8.42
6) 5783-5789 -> 8.72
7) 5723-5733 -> 8.82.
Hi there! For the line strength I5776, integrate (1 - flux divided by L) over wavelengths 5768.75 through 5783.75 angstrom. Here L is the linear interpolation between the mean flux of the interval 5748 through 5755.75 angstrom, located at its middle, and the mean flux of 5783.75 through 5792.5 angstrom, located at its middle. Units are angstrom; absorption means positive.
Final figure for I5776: -0.2 angstrom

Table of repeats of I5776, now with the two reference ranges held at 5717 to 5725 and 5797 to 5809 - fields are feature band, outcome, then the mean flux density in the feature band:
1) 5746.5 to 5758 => 0.0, 8.65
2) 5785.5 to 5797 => 0.1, 8.63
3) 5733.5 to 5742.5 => 0.0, 8.64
